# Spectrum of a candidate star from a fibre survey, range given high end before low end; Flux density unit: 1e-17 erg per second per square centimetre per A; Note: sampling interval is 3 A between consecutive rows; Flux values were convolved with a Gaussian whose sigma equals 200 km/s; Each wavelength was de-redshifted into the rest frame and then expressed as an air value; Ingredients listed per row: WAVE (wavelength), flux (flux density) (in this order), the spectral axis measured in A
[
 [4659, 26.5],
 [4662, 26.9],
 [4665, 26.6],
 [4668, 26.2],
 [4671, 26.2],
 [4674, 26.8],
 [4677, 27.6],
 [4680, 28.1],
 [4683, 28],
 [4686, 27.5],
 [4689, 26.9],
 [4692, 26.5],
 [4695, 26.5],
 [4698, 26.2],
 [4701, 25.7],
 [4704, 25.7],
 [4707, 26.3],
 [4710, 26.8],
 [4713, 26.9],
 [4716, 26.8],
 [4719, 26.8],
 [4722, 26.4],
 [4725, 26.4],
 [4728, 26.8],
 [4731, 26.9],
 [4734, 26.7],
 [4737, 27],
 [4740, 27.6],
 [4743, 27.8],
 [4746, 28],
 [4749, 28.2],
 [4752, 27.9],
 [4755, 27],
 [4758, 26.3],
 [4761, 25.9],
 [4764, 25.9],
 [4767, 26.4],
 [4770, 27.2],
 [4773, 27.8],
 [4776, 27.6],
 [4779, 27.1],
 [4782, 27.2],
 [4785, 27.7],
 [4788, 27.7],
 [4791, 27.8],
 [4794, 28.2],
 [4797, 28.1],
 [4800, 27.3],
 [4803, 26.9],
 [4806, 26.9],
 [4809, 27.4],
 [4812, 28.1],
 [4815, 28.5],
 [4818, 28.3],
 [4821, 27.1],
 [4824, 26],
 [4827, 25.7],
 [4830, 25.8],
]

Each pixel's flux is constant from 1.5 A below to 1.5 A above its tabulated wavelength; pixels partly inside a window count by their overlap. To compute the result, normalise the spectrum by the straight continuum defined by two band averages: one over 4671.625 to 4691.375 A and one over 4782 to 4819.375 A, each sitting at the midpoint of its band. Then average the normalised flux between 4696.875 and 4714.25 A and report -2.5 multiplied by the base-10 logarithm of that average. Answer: 0.05 mag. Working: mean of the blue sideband 27.4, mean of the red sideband 27.7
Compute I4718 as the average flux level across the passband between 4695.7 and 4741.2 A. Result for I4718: 26.6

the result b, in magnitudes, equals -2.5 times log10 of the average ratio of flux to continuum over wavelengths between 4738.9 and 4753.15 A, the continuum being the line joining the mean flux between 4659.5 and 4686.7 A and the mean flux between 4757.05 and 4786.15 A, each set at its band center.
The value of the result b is -0.04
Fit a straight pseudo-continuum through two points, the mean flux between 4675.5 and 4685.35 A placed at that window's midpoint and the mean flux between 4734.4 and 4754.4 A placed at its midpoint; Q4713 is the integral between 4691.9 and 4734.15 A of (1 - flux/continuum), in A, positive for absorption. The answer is 1.9 A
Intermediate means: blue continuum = 27.9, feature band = 26.5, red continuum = 27.7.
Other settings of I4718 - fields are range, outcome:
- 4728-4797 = 27.3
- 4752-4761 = 26.7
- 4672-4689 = 27.5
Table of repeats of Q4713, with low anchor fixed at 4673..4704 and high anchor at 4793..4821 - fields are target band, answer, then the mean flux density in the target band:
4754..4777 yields 0.6 A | 26.7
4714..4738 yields 0.4 A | 26.7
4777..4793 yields 0.0 A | 27.5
